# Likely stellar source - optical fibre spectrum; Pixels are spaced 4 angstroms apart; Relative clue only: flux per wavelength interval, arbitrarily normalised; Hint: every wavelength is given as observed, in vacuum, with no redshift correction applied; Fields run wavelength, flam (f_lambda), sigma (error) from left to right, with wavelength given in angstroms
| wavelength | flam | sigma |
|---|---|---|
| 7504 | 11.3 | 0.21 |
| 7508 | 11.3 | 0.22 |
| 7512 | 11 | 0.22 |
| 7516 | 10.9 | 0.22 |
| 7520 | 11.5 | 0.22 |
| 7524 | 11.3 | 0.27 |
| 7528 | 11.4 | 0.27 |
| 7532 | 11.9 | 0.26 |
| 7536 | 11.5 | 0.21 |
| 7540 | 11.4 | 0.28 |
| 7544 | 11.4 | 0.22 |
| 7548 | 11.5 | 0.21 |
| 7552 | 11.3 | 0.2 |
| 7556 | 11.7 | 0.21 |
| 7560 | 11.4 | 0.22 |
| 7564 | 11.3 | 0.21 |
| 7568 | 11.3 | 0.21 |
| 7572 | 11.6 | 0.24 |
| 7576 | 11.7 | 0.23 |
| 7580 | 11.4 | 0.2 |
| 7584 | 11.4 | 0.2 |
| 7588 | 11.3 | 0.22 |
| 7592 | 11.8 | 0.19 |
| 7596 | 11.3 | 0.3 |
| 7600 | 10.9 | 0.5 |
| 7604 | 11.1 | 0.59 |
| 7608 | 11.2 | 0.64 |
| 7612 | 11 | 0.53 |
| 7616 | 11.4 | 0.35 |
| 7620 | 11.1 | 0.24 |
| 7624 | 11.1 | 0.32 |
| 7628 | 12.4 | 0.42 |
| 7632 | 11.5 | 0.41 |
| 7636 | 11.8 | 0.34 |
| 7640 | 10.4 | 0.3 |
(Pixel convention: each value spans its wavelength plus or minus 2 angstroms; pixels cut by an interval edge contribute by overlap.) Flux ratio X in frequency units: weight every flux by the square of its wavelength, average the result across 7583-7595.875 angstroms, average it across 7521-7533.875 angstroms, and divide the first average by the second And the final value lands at 1.01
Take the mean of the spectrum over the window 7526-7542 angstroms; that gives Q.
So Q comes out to 11.6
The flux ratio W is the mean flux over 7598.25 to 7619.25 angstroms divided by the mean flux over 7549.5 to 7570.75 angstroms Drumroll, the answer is 1.0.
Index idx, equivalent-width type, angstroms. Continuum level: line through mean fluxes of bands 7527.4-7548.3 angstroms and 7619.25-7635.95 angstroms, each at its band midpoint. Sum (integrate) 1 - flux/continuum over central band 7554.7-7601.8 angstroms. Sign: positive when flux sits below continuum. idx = 0.53 angstroms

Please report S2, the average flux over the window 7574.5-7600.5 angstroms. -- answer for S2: 11.4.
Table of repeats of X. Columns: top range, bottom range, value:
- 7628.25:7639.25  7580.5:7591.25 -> 1.03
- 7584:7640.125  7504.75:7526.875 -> 1.04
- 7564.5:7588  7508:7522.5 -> 1.04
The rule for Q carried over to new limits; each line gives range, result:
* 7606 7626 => 11.2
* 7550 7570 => 11.4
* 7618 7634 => 11.5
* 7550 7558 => 11.5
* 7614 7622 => 11.2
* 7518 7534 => 11.5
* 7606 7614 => 11.1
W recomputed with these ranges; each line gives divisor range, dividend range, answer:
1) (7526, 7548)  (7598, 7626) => 0.96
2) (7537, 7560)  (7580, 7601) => 0.99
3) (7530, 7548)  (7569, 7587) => 1.00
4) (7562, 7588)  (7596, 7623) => 0.97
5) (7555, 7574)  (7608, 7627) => 0.98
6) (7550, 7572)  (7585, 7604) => 0.99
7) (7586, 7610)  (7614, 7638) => 1.03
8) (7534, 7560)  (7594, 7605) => 0.97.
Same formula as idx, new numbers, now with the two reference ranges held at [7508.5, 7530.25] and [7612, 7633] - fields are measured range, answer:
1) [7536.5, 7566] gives -0.3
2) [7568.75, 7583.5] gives -0.2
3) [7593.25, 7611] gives 0.4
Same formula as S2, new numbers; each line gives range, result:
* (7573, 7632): 11.4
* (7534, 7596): 11.5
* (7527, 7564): 11.5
